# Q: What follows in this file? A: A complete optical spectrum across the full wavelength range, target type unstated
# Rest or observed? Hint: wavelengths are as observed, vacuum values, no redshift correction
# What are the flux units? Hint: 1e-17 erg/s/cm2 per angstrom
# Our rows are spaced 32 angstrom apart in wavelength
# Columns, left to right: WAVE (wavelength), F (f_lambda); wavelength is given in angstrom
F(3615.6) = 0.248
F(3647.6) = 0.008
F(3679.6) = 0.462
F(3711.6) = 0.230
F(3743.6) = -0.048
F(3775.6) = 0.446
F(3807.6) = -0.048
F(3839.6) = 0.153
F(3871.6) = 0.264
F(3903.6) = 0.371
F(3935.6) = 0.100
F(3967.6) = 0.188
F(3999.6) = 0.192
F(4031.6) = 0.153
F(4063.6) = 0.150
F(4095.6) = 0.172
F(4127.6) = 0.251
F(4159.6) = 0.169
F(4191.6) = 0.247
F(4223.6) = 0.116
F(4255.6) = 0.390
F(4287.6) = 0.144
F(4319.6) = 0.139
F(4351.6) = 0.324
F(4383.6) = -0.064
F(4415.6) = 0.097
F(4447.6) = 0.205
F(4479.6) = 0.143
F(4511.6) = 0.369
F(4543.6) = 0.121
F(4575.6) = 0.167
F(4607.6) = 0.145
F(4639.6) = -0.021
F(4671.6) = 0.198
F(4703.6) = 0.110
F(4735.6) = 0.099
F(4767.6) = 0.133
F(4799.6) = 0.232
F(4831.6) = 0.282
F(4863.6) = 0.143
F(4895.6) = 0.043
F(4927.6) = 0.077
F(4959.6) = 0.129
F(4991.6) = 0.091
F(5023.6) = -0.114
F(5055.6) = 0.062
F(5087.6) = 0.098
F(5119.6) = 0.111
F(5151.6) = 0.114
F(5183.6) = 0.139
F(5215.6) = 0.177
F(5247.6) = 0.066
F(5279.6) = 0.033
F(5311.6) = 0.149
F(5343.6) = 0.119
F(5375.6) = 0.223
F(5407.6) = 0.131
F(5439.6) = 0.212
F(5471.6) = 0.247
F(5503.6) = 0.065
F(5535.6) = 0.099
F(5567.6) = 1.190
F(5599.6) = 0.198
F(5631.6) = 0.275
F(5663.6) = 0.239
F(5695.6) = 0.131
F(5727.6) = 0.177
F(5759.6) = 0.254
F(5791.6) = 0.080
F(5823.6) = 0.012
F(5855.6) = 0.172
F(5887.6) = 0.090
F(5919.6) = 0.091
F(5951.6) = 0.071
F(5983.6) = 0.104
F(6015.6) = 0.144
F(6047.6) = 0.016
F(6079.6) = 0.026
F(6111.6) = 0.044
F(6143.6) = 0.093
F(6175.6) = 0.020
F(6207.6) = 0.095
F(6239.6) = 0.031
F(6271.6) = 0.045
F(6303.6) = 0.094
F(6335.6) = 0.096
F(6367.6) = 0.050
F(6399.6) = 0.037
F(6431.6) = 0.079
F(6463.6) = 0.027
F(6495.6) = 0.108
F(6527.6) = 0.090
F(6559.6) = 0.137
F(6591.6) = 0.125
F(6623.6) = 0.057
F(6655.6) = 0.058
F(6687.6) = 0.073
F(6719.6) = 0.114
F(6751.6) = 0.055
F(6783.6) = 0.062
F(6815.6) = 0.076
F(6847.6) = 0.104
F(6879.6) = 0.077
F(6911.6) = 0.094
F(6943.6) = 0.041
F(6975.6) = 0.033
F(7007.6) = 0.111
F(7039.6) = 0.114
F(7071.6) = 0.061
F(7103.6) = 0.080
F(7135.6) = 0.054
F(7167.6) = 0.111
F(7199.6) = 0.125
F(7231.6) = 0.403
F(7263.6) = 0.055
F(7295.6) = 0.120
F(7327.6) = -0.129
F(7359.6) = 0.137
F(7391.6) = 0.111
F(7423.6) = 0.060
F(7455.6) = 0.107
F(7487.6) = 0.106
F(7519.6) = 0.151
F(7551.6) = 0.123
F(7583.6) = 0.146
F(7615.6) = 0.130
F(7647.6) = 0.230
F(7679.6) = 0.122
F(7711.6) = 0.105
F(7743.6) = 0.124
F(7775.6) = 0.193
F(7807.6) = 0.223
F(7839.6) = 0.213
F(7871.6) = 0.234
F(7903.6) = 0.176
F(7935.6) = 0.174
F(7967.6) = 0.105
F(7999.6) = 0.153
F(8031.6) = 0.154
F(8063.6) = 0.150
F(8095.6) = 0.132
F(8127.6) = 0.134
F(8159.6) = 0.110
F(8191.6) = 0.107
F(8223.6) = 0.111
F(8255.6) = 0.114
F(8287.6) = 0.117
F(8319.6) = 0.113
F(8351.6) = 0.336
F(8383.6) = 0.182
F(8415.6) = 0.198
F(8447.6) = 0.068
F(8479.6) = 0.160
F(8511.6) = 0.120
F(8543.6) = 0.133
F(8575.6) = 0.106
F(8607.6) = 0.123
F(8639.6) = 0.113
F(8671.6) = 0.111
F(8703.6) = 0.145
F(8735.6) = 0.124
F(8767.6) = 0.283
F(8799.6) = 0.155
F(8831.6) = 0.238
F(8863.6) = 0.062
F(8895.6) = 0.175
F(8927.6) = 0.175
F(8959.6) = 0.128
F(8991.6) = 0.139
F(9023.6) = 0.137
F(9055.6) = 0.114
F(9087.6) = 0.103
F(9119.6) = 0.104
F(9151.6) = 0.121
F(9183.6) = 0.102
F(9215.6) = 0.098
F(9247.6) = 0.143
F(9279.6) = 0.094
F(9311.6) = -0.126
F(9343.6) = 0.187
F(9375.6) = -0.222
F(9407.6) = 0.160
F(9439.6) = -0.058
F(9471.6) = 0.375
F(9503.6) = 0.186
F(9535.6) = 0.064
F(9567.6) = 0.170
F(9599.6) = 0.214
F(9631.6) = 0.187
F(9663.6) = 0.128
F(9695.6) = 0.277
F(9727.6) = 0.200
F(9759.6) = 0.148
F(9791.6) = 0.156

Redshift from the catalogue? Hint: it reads 0.94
